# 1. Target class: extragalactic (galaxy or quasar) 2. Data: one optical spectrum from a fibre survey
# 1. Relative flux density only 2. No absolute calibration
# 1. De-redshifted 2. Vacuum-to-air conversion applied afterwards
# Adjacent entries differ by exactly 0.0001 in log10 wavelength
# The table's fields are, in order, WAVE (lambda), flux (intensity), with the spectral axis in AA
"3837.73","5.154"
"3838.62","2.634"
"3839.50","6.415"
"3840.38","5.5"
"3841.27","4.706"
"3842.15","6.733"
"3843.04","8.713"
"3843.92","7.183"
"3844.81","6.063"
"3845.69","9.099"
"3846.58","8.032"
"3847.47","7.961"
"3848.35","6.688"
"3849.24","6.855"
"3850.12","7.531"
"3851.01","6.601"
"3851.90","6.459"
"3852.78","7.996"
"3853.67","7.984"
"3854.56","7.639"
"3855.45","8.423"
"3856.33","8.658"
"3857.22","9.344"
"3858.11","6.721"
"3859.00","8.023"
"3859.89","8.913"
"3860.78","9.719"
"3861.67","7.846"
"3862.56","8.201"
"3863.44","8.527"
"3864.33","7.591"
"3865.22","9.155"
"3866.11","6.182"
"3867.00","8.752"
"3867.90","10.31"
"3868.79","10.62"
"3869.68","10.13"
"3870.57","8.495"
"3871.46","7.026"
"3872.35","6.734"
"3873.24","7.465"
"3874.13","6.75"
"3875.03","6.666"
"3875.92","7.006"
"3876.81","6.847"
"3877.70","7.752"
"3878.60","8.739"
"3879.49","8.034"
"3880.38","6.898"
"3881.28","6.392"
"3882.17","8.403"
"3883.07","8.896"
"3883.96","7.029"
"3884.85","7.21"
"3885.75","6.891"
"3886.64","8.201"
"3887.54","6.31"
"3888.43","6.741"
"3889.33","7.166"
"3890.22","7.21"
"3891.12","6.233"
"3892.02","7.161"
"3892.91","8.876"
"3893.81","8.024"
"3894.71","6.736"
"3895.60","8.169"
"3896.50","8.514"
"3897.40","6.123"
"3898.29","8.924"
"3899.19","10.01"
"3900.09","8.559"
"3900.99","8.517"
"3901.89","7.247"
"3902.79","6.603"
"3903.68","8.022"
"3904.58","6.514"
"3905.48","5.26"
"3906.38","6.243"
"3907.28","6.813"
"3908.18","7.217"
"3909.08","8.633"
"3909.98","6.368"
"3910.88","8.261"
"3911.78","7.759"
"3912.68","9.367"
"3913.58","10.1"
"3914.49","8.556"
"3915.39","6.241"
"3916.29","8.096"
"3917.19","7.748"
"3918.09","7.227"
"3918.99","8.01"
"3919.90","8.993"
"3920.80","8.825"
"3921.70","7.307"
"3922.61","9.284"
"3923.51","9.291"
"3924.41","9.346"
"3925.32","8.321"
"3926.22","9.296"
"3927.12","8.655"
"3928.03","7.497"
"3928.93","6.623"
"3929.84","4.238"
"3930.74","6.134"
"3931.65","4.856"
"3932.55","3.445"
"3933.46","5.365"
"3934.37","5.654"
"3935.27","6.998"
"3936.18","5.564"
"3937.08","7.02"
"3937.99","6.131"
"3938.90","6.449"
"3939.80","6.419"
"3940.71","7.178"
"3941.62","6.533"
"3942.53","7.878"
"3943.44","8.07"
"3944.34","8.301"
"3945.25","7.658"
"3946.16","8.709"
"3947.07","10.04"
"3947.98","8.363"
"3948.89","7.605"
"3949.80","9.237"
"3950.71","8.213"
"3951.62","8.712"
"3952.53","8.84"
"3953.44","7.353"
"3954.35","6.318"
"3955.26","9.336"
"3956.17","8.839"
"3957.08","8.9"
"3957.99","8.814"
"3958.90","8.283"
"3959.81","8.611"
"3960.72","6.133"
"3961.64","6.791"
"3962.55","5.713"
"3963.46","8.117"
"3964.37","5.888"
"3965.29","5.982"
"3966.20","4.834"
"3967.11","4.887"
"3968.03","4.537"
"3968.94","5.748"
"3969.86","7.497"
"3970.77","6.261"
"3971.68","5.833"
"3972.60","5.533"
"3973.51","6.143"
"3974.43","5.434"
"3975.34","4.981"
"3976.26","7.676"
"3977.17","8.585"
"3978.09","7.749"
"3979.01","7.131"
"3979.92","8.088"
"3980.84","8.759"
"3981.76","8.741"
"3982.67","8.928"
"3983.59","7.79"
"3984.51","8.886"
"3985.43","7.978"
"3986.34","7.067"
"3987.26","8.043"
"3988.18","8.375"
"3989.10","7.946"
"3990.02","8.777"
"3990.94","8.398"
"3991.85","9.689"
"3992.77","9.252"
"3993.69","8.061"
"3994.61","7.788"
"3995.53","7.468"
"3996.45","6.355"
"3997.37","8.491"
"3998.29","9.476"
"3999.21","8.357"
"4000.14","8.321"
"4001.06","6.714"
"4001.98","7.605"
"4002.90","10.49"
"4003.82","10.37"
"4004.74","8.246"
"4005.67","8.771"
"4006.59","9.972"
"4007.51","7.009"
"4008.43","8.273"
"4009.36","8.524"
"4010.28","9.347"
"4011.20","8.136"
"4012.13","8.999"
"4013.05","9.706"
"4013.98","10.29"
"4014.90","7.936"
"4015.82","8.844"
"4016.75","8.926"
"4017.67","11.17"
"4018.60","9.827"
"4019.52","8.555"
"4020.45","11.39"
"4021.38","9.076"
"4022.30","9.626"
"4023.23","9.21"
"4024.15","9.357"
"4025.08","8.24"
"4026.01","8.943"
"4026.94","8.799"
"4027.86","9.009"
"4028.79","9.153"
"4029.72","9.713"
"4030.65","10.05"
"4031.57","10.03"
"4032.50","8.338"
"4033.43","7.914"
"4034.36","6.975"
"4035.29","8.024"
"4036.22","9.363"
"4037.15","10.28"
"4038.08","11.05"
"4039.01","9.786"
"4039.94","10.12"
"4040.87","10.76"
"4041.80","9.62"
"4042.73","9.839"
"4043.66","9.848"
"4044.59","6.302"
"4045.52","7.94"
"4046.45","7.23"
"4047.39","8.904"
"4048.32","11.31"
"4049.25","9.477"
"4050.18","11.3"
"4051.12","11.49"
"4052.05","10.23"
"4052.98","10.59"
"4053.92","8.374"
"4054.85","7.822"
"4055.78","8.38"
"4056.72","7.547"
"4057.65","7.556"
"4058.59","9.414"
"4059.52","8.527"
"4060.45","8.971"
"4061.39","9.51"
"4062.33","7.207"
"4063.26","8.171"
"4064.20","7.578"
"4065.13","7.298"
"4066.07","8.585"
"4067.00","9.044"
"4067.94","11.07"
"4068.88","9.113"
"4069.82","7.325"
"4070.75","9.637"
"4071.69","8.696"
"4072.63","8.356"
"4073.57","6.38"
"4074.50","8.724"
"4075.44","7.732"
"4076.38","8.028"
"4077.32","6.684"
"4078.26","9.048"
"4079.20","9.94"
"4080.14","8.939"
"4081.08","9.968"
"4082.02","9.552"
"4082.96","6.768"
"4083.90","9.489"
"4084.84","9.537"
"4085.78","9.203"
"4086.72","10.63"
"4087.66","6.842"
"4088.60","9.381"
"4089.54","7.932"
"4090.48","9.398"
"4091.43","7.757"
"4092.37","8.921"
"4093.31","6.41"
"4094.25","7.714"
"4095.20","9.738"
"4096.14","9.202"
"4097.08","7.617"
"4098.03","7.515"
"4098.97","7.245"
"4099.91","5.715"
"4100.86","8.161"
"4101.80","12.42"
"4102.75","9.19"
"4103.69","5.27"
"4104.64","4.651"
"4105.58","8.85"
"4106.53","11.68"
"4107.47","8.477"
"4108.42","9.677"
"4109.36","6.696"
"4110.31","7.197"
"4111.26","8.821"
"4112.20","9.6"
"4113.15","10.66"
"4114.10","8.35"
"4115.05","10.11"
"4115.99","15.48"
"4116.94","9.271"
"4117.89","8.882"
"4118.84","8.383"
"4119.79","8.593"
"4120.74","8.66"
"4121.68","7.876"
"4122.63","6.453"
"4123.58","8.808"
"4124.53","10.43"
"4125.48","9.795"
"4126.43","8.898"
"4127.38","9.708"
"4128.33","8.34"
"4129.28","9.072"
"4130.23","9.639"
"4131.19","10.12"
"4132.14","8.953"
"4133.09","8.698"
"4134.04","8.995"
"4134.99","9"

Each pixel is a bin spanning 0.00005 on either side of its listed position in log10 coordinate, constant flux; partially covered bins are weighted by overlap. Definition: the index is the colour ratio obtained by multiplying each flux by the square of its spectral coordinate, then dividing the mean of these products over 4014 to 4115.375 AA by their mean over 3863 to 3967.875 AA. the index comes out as 1.26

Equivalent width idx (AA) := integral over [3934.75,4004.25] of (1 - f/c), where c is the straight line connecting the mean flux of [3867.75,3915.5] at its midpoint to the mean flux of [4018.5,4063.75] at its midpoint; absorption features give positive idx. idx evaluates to 7.0 AA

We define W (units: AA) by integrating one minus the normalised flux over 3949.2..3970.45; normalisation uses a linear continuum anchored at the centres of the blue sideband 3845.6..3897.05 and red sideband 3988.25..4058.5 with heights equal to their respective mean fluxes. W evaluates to 3.0 AA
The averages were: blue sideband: 7.79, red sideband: 9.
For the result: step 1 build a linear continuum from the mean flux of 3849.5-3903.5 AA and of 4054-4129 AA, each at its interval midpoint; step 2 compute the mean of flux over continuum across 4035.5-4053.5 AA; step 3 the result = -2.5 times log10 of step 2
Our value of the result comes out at -0.15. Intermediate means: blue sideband 7.83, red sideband 8.62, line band 9.73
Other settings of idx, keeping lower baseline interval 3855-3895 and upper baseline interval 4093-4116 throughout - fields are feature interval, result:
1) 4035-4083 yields -3.0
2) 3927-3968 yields 4.9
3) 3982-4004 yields -0.4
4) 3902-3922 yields 0.8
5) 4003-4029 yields -2.8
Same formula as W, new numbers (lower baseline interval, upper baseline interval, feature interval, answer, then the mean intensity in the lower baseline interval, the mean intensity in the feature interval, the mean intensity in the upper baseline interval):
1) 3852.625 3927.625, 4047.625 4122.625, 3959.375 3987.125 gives 4.6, 7.92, 6.89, 8.74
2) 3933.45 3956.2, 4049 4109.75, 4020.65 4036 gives -1.4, 7.59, 8.95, 8.59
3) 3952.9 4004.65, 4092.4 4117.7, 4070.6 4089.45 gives -0.4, 7.58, 8.65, 8.69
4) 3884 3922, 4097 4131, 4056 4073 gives 0.0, 7.64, 8.53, 8.81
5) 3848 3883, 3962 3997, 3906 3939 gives 1.0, 7.91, 7.36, 7.24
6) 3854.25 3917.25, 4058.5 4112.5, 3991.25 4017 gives -1.3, 7.81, 8.62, 8.46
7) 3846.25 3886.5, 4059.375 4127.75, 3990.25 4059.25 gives -4.9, 7.87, 9.02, 8.66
